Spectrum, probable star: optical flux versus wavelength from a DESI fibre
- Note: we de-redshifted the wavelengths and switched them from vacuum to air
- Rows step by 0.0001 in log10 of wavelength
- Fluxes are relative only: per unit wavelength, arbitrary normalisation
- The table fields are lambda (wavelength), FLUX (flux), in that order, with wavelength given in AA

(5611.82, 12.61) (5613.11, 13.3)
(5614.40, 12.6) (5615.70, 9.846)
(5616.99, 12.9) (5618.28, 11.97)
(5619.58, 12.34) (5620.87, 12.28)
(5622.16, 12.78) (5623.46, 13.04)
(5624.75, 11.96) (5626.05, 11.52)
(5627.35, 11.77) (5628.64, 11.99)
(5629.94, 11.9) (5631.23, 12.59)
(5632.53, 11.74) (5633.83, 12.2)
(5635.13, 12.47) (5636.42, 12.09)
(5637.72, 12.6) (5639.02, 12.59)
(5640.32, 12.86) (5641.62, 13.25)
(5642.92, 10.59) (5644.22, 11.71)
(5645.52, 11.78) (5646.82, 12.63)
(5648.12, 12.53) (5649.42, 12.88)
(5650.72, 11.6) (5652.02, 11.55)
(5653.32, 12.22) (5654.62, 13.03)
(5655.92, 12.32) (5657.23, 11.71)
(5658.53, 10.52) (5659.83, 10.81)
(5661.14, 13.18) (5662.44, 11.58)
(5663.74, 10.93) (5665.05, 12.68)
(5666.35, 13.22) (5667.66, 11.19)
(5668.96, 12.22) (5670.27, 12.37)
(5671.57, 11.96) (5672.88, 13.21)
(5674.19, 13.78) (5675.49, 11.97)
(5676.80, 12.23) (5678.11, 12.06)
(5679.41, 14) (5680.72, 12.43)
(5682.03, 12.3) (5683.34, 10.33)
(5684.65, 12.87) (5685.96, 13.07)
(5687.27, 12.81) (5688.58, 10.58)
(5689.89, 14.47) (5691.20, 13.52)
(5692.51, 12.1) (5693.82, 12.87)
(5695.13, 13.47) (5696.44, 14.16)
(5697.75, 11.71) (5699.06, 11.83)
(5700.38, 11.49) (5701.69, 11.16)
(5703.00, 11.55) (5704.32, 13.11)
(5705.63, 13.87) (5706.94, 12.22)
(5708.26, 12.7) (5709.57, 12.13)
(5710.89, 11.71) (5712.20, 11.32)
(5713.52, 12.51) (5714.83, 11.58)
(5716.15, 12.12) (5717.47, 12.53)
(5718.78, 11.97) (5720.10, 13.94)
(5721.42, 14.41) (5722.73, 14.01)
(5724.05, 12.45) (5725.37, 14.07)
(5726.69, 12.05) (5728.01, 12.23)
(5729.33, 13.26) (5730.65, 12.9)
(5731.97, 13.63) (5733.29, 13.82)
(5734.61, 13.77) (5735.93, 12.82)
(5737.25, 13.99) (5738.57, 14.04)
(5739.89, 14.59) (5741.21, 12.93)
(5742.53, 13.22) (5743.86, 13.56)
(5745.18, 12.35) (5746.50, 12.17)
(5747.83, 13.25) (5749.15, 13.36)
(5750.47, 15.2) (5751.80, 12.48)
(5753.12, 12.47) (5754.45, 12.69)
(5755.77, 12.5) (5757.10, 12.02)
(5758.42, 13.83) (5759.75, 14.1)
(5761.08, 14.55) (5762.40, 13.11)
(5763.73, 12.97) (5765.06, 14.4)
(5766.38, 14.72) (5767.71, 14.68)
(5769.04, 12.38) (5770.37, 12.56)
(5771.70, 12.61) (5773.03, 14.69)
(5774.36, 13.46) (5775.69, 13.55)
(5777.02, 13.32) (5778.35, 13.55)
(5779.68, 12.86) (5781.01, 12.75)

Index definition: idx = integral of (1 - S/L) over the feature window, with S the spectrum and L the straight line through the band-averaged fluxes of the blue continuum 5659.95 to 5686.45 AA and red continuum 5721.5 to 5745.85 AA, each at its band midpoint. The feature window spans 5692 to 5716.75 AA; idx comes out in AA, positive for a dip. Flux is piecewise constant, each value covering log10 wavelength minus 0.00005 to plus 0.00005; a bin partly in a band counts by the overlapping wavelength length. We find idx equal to 1.1 AA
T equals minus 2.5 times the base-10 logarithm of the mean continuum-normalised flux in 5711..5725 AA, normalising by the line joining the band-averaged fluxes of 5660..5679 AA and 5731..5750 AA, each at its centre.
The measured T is 0.03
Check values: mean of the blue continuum 12.3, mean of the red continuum 13.4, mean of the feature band 12.7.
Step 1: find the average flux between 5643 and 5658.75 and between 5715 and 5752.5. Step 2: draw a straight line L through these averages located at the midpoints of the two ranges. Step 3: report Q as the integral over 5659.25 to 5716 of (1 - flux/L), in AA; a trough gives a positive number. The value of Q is 0.9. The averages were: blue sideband 12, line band 12.4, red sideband 13.2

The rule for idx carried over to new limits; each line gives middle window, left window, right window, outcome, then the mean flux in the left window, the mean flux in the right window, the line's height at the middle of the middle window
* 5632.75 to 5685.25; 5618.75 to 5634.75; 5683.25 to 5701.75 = 0.6 AA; 12.2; 12.5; 12.4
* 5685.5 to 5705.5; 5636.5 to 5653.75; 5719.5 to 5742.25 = 0.6 AA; 12.2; 13.5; 12.9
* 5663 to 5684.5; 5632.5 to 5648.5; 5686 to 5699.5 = 0.5 AA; 12.2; 12.8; 12.6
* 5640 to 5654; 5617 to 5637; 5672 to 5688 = 0.2 AA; 12.2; 12.6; 12.3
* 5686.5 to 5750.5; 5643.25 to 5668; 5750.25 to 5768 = 0.2 AA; 12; 13.5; 12.9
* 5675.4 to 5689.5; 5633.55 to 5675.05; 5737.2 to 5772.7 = 0.3 AA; 12.2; 13.4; 12.5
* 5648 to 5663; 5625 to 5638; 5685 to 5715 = 0.3 AA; 12.1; 12.5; 12.2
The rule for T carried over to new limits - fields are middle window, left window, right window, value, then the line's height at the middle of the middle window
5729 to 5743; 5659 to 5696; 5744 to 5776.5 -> -0.04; 13.1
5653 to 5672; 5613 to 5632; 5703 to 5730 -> 0.03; 12.4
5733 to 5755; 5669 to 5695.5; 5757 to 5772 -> 0.00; 13.3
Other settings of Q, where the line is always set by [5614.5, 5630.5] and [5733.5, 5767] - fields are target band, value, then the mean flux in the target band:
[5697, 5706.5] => 0.6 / 12.1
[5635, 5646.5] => 0.0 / 12.2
